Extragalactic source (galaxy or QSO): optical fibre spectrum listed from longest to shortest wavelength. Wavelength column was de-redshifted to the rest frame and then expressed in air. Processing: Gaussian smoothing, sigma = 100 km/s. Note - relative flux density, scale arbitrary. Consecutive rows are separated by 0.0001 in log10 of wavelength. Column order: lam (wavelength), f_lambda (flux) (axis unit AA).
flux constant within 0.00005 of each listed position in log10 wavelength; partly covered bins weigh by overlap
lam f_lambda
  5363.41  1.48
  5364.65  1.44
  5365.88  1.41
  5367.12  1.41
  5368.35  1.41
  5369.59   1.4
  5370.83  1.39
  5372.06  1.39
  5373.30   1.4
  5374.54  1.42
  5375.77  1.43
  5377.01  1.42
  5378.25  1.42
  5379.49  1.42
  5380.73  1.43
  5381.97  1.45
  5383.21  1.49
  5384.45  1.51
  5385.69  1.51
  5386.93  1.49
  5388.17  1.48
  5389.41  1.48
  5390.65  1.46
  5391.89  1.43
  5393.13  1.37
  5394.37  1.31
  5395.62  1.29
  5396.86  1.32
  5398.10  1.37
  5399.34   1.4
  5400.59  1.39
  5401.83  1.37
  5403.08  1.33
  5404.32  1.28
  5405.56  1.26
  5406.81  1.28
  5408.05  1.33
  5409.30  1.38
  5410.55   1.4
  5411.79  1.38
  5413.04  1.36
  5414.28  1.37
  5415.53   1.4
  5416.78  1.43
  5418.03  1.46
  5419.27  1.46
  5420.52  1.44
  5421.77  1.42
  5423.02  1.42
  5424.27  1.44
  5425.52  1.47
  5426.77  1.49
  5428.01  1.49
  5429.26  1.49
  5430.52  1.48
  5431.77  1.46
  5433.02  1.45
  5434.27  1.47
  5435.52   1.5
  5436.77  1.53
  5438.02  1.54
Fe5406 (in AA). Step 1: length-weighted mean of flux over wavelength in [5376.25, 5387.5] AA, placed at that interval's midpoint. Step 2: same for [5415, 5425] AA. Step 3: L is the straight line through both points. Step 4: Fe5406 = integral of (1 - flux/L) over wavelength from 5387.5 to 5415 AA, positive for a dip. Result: 1.5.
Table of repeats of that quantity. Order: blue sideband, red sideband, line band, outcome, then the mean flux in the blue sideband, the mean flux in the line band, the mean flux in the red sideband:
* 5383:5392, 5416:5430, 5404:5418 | 1.0 AA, 1.48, 1.36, 1.45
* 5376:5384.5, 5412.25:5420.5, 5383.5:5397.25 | 0.1 AA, 1.44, 1.43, 1.41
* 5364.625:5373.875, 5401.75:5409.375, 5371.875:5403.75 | -1.4 AA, 1.4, 1.41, 1.31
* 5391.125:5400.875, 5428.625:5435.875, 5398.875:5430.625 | 0.4 AA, 1.36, 1.4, 1.47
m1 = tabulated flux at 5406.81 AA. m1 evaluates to 1.28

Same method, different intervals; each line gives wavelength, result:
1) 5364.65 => 1.44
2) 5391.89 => 1.43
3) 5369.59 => 1.4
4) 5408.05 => 1.33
